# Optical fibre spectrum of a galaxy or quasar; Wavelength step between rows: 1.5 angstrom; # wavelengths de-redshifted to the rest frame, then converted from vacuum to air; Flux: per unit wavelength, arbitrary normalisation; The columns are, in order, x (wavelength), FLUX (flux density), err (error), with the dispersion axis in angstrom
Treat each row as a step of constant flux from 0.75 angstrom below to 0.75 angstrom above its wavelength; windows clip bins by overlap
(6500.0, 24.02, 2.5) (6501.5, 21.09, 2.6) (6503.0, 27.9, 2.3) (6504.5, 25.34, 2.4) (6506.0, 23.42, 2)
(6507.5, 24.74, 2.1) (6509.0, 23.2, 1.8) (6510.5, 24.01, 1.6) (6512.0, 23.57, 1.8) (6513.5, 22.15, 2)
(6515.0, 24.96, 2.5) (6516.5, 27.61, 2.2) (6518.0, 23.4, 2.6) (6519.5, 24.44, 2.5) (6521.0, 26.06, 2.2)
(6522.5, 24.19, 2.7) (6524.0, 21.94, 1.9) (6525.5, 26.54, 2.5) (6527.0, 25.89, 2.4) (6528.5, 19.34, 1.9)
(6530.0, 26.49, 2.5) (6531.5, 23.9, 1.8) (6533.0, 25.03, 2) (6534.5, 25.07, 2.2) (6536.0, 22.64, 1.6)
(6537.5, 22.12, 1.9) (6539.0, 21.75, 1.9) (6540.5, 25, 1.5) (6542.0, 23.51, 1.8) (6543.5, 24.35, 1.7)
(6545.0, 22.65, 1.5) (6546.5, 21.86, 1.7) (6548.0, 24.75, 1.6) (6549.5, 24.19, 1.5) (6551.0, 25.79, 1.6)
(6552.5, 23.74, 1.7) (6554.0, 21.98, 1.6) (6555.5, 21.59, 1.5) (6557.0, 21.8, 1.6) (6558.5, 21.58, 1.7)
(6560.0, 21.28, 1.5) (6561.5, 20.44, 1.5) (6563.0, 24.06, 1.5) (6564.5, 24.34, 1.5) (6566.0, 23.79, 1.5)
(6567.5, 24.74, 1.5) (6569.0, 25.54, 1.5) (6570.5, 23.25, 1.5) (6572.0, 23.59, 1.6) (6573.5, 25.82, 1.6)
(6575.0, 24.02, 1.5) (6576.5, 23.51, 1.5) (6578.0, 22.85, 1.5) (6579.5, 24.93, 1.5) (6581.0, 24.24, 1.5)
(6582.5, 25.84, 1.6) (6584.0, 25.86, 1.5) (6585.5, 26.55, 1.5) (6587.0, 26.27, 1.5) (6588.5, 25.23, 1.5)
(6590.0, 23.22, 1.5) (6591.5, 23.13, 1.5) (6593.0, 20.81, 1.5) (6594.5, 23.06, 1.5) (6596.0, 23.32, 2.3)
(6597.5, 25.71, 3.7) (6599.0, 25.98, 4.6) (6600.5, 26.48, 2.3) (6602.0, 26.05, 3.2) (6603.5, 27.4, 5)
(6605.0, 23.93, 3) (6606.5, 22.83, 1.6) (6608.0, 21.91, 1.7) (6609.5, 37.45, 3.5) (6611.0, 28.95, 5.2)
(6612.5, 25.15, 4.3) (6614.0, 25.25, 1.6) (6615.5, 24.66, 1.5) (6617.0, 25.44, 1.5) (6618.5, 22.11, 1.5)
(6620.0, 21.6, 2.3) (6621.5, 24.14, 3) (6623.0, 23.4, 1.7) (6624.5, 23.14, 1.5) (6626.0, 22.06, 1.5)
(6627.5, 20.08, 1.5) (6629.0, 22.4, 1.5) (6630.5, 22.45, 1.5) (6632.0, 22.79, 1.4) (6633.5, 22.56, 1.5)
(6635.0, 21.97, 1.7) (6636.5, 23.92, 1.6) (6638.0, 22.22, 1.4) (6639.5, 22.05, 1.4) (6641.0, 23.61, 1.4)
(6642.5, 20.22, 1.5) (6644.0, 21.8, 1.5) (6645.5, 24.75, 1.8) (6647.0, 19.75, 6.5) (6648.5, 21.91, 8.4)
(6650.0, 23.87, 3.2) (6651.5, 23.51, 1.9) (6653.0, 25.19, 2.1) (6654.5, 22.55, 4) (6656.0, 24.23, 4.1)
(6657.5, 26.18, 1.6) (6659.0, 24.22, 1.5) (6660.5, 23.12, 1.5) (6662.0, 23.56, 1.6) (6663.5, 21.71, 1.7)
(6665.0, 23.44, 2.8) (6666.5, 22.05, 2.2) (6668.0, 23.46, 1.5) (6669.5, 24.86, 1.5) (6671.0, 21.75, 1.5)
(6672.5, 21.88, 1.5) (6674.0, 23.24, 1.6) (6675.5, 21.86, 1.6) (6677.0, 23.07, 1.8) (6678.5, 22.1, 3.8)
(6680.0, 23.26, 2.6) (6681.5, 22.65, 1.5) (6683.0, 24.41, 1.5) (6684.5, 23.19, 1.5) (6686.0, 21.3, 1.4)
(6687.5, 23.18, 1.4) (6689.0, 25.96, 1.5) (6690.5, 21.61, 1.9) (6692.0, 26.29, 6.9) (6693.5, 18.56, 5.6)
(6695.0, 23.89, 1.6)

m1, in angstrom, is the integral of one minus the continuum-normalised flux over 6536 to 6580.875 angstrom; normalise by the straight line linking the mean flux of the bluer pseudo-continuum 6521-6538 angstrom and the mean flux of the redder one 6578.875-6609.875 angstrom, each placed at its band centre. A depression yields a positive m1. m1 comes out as 2.0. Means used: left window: 24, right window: 25.1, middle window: 23.4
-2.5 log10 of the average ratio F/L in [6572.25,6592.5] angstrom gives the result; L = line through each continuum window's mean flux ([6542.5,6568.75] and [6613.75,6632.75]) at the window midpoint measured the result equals -0.07 mag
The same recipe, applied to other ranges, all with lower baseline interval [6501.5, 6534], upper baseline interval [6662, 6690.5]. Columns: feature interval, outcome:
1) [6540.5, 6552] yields 0.009 mag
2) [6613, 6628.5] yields 0.012 mag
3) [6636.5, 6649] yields 0.053 mag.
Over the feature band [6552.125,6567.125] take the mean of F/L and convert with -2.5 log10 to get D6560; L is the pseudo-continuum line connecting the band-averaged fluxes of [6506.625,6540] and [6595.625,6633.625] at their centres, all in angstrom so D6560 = 0.082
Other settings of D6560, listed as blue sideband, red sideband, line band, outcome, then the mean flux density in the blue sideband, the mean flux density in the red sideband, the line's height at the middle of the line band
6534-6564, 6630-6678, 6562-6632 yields -0.068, 23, 22.9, 23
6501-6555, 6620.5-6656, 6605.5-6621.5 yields -0.112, 24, 22.7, 23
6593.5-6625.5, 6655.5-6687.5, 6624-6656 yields 0.072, 25.1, 23.1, 24.1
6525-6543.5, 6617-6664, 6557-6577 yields 0.006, 23.9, 22.9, 23.6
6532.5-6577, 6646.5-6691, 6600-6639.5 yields -0.042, 23.5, 23.1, 23.3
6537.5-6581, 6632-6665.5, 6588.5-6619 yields -0.087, 23.4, 23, 23.2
